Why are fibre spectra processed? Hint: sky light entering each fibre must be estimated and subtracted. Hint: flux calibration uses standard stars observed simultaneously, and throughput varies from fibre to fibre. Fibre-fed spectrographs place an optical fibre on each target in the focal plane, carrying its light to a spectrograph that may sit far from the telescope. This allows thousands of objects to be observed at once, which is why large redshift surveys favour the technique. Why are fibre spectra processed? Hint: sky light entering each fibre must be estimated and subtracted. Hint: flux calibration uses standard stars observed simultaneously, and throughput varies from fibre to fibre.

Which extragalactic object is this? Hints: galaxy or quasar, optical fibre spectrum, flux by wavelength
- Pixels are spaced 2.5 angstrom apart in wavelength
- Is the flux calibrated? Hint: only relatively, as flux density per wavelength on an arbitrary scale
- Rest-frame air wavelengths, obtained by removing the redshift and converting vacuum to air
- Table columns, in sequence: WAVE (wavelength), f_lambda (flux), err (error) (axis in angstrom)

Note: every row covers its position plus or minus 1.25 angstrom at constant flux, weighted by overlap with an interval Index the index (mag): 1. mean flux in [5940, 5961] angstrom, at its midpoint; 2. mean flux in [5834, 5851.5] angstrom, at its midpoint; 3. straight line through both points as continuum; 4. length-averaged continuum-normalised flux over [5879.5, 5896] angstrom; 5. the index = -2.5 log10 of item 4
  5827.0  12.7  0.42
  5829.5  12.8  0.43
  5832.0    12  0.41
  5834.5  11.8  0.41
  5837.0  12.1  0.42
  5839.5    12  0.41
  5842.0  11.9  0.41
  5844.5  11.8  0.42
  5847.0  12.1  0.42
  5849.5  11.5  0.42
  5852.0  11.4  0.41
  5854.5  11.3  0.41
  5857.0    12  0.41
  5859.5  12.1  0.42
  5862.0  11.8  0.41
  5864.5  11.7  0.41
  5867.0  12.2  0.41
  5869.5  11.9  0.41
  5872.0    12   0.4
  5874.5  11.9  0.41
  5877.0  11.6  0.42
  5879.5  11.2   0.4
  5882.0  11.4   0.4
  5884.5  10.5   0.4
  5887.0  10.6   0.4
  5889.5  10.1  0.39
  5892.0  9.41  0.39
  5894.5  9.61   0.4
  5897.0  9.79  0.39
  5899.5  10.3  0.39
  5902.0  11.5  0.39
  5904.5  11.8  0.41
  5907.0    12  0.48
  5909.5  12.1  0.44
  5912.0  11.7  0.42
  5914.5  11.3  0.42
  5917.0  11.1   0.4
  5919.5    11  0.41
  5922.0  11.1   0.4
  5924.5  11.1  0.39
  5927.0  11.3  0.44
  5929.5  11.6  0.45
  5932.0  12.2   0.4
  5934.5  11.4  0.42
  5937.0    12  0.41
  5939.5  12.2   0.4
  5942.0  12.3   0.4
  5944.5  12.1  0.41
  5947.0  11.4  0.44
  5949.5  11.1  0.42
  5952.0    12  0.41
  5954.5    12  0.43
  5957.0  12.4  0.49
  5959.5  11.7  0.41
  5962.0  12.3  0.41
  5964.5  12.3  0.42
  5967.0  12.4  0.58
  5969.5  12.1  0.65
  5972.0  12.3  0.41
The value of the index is 0.15 mag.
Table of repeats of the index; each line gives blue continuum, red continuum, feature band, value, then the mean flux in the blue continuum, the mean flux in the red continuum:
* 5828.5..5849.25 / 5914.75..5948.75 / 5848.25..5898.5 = 0.06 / 12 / 11.6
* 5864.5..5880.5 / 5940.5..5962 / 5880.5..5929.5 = 0.09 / 11.8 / 11.9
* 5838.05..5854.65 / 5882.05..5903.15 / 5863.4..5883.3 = -0.08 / 11.7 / 10.3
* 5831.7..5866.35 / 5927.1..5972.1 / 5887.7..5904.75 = 0.16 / 11.8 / 12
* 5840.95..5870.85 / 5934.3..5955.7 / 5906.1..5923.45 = 0.04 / 11.8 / 11.9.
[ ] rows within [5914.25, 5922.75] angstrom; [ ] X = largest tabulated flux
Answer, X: 11.3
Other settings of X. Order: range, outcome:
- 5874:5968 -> 12.4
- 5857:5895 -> 12.2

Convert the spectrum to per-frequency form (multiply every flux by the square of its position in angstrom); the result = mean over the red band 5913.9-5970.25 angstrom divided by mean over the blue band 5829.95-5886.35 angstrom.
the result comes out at 1.0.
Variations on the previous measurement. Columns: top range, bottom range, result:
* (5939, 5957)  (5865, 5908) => 1.10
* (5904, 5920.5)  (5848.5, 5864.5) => 1.01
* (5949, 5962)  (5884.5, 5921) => 1.12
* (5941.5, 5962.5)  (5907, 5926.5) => 1.06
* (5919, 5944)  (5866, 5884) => 1.02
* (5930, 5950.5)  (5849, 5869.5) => 1.03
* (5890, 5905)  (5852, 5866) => 0.89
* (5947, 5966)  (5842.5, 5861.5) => 1.05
